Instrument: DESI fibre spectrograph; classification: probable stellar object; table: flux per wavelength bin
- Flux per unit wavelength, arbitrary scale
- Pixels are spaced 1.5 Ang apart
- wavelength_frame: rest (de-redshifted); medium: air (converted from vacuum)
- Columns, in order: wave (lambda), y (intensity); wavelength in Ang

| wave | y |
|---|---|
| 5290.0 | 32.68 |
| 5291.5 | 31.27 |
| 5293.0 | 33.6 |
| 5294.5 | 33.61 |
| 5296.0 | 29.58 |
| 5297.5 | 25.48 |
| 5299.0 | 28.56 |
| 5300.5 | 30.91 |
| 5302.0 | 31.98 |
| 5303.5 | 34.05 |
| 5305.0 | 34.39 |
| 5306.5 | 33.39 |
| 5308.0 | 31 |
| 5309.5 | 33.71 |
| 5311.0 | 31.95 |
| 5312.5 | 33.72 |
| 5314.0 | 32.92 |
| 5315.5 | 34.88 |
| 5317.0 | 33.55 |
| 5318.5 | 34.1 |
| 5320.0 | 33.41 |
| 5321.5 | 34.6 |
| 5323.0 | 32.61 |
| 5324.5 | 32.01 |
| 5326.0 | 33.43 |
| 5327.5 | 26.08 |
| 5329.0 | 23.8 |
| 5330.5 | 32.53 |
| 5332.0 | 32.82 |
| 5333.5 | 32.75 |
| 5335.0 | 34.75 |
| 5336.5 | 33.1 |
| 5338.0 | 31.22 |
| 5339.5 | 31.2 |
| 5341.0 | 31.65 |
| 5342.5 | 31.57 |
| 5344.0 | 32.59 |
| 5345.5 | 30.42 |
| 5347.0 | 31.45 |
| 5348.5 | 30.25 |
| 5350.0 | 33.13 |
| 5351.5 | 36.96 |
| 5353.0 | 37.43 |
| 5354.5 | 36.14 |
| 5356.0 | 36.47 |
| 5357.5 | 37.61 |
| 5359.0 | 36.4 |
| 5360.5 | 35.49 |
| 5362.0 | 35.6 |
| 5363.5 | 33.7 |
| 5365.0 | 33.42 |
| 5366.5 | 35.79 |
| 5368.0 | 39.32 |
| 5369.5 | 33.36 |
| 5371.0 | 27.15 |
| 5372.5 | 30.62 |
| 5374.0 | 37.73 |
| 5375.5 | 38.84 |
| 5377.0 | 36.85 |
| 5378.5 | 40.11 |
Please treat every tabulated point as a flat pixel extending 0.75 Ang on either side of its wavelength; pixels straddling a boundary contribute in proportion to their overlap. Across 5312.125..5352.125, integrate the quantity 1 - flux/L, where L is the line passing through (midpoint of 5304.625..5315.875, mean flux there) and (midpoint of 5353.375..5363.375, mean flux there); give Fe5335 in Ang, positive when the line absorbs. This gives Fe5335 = 2.6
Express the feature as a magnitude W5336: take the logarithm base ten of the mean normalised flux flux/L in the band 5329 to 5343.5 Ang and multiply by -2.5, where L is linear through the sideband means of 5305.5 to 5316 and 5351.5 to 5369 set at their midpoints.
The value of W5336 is 0.09 mag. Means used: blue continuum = 33.1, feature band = 32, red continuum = 36.1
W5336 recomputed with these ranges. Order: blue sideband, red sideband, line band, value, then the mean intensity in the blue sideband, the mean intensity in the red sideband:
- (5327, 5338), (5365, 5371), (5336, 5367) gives -0.03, 31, 34.7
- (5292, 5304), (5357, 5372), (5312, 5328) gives -0.03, 30.9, 34.7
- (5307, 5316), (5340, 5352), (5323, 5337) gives 0.04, 33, 32.1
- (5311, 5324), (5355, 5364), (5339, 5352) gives 0.10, 33.6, 35.9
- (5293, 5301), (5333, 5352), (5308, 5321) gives -0.09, 30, 32.3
